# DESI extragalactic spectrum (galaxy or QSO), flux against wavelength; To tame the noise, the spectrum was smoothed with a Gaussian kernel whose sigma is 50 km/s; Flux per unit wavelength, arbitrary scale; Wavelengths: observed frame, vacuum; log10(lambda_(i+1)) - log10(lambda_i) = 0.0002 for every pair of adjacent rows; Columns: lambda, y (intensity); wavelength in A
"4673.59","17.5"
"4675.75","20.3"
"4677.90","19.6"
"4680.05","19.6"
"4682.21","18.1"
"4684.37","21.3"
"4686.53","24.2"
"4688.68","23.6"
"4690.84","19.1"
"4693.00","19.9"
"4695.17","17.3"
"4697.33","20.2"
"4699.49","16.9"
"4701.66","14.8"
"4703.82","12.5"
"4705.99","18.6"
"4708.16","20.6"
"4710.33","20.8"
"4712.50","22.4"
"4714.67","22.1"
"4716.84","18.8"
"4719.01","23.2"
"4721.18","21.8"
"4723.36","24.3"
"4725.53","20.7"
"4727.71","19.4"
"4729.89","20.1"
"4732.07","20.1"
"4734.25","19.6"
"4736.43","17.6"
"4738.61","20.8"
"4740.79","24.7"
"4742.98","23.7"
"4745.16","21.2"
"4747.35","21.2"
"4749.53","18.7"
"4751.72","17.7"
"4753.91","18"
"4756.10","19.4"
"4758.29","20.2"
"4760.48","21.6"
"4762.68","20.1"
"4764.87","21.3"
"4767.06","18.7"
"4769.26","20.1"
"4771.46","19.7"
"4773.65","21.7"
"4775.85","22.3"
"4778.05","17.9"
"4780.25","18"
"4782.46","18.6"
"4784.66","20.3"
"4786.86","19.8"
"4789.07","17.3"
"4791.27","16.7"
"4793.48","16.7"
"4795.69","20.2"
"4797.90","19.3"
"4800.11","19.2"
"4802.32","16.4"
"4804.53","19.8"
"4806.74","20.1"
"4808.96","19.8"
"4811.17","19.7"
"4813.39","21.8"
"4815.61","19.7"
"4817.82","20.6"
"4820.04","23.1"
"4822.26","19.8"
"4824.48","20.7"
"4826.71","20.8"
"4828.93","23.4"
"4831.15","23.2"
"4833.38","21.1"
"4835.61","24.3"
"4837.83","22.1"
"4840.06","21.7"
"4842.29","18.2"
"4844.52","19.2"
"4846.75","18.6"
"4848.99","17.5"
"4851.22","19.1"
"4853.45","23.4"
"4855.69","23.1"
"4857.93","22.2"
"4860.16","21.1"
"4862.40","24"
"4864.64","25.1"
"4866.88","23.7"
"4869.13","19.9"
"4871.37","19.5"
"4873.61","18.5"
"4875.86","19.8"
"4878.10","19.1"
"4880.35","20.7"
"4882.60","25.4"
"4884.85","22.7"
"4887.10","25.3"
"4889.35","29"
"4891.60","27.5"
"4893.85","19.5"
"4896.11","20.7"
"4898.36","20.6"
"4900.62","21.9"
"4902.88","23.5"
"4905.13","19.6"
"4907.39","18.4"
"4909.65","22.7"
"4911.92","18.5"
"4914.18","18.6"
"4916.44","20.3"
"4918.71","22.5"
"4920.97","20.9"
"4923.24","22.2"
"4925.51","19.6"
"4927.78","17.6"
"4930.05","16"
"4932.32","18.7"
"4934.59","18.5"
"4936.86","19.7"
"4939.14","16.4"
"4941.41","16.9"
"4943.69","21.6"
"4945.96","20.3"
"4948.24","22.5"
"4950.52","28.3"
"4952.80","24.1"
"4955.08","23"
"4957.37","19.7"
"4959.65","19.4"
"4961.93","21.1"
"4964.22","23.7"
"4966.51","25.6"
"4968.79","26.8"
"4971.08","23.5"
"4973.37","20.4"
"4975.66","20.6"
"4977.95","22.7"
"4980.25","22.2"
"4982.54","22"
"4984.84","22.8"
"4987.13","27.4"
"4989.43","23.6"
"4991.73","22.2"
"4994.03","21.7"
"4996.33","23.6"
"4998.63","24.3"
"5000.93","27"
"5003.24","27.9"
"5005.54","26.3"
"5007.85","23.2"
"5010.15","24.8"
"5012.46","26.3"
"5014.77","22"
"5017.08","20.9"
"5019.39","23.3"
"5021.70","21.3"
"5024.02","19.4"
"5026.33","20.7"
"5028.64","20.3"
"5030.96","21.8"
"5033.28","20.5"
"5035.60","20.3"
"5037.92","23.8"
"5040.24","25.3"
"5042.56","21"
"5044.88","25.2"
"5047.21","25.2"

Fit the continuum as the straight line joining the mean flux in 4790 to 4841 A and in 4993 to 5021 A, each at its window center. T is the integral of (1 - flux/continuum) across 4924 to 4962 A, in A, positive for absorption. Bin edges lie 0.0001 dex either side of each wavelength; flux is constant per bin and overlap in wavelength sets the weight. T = 4.6 A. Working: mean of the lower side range 20.4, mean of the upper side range 24.2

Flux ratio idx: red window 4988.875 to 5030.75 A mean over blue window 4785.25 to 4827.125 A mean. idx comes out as 1.19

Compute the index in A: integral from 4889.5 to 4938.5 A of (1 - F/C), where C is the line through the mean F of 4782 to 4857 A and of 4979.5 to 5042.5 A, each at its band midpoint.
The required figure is 2.5 A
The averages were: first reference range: 20.2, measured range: 20.5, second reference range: 23.1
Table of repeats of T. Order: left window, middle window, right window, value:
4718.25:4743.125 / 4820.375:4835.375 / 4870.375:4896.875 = 0.1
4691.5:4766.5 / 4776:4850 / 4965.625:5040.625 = 3.7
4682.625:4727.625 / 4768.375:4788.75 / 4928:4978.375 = 0.7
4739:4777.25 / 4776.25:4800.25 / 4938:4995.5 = 2.5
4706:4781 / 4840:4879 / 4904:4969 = -0.2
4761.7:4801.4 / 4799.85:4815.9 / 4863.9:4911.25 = 0.3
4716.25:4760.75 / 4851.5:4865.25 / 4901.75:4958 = -1.6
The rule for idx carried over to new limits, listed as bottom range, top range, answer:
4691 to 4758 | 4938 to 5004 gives 1.14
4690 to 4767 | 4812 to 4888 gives 1.07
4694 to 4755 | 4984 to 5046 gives 1.17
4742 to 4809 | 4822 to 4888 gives 1.10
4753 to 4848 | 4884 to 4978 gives 1.07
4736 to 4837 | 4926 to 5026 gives 1.10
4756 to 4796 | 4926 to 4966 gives 1.05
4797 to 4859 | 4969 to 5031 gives 1.12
